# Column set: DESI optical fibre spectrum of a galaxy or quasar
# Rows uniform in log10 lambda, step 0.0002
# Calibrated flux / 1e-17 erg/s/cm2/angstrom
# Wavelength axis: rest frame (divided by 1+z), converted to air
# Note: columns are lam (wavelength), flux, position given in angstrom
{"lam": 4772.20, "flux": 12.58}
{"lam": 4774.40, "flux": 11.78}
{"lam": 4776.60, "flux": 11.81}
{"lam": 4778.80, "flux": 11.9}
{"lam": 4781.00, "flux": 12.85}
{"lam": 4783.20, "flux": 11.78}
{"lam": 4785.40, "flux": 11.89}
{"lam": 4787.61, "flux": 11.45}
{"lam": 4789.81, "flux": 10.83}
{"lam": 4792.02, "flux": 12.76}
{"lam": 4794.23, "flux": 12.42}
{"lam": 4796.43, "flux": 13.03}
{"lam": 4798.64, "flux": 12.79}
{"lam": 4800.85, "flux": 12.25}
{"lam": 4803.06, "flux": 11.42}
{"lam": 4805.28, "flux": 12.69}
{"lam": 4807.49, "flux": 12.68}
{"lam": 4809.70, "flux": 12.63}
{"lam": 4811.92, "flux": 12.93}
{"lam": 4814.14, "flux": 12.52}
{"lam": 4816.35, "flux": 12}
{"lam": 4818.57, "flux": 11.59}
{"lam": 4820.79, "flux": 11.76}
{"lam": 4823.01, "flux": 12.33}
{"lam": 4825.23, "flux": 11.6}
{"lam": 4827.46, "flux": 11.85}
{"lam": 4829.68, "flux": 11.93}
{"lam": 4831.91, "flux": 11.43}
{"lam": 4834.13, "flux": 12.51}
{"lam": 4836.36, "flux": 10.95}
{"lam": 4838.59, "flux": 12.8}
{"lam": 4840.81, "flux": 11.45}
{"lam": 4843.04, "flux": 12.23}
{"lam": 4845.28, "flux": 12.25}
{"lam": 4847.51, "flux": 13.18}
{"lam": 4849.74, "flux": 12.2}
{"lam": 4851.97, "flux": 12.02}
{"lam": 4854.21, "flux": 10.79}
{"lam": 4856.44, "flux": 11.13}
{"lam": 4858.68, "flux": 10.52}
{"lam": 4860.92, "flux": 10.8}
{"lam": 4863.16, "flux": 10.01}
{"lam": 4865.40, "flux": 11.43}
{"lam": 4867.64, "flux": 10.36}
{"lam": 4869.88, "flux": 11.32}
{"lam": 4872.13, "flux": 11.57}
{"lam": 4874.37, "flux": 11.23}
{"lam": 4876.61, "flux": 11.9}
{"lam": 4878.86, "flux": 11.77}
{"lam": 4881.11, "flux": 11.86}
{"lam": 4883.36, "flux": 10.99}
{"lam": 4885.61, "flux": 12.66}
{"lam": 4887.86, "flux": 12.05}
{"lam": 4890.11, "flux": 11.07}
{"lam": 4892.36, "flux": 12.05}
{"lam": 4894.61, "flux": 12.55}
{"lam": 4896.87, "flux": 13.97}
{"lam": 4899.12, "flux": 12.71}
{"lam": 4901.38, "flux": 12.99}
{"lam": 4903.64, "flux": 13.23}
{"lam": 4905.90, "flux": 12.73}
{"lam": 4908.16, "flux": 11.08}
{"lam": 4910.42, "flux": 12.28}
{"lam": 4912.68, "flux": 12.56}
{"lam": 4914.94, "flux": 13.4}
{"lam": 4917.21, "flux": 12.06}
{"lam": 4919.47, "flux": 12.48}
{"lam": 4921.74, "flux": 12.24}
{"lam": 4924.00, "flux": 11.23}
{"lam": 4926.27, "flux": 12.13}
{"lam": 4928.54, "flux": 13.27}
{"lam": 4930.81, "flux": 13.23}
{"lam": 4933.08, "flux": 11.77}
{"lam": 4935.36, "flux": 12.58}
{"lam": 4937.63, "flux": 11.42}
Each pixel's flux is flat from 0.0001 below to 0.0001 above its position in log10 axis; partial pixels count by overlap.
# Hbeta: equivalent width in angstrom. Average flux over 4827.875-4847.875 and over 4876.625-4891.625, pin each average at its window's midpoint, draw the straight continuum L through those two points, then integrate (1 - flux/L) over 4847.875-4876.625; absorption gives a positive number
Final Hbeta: 1.7 angstrom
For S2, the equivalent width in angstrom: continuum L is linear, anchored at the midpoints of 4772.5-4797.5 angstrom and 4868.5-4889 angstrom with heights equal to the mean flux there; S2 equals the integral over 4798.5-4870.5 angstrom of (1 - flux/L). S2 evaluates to 0.3 angstrom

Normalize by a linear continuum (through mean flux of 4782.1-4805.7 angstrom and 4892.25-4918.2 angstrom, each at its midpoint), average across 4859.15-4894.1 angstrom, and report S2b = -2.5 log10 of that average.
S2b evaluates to 0.10 mag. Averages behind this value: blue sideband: 12.1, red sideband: 12.7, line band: 11.4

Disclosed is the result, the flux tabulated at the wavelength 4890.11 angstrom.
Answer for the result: 11.07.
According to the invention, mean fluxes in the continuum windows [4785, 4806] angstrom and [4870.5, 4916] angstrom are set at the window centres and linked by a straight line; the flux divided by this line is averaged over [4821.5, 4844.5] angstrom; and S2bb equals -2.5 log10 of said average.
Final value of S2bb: 0.02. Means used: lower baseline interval 12.1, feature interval 11.9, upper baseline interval 12.2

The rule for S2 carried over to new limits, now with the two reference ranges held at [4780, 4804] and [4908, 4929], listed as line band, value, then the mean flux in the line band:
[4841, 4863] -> 1.1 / 11.6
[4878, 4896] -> 0.5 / 11.9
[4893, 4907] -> -0.8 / 13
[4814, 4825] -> 0.2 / 12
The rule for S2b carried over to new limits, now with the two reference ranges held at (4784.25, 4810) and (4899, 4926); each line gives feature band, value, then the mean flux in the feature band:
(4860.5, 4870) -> 0.15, 10.7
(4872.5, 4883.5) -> 0.07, 11.6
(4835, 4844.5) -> 0.04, 11.9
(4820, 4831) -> 0.03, 11.9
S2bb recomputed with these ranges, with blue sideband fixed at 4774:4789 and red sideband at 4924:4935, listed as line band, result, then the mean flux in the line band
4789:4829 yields -0.02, 12.2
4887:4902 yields -0.01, 12.5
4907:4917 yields 0.01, 12.3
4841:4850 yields -0.02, 12.4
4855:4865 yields 0.14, 10.7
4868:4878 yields 0.07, 11.4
